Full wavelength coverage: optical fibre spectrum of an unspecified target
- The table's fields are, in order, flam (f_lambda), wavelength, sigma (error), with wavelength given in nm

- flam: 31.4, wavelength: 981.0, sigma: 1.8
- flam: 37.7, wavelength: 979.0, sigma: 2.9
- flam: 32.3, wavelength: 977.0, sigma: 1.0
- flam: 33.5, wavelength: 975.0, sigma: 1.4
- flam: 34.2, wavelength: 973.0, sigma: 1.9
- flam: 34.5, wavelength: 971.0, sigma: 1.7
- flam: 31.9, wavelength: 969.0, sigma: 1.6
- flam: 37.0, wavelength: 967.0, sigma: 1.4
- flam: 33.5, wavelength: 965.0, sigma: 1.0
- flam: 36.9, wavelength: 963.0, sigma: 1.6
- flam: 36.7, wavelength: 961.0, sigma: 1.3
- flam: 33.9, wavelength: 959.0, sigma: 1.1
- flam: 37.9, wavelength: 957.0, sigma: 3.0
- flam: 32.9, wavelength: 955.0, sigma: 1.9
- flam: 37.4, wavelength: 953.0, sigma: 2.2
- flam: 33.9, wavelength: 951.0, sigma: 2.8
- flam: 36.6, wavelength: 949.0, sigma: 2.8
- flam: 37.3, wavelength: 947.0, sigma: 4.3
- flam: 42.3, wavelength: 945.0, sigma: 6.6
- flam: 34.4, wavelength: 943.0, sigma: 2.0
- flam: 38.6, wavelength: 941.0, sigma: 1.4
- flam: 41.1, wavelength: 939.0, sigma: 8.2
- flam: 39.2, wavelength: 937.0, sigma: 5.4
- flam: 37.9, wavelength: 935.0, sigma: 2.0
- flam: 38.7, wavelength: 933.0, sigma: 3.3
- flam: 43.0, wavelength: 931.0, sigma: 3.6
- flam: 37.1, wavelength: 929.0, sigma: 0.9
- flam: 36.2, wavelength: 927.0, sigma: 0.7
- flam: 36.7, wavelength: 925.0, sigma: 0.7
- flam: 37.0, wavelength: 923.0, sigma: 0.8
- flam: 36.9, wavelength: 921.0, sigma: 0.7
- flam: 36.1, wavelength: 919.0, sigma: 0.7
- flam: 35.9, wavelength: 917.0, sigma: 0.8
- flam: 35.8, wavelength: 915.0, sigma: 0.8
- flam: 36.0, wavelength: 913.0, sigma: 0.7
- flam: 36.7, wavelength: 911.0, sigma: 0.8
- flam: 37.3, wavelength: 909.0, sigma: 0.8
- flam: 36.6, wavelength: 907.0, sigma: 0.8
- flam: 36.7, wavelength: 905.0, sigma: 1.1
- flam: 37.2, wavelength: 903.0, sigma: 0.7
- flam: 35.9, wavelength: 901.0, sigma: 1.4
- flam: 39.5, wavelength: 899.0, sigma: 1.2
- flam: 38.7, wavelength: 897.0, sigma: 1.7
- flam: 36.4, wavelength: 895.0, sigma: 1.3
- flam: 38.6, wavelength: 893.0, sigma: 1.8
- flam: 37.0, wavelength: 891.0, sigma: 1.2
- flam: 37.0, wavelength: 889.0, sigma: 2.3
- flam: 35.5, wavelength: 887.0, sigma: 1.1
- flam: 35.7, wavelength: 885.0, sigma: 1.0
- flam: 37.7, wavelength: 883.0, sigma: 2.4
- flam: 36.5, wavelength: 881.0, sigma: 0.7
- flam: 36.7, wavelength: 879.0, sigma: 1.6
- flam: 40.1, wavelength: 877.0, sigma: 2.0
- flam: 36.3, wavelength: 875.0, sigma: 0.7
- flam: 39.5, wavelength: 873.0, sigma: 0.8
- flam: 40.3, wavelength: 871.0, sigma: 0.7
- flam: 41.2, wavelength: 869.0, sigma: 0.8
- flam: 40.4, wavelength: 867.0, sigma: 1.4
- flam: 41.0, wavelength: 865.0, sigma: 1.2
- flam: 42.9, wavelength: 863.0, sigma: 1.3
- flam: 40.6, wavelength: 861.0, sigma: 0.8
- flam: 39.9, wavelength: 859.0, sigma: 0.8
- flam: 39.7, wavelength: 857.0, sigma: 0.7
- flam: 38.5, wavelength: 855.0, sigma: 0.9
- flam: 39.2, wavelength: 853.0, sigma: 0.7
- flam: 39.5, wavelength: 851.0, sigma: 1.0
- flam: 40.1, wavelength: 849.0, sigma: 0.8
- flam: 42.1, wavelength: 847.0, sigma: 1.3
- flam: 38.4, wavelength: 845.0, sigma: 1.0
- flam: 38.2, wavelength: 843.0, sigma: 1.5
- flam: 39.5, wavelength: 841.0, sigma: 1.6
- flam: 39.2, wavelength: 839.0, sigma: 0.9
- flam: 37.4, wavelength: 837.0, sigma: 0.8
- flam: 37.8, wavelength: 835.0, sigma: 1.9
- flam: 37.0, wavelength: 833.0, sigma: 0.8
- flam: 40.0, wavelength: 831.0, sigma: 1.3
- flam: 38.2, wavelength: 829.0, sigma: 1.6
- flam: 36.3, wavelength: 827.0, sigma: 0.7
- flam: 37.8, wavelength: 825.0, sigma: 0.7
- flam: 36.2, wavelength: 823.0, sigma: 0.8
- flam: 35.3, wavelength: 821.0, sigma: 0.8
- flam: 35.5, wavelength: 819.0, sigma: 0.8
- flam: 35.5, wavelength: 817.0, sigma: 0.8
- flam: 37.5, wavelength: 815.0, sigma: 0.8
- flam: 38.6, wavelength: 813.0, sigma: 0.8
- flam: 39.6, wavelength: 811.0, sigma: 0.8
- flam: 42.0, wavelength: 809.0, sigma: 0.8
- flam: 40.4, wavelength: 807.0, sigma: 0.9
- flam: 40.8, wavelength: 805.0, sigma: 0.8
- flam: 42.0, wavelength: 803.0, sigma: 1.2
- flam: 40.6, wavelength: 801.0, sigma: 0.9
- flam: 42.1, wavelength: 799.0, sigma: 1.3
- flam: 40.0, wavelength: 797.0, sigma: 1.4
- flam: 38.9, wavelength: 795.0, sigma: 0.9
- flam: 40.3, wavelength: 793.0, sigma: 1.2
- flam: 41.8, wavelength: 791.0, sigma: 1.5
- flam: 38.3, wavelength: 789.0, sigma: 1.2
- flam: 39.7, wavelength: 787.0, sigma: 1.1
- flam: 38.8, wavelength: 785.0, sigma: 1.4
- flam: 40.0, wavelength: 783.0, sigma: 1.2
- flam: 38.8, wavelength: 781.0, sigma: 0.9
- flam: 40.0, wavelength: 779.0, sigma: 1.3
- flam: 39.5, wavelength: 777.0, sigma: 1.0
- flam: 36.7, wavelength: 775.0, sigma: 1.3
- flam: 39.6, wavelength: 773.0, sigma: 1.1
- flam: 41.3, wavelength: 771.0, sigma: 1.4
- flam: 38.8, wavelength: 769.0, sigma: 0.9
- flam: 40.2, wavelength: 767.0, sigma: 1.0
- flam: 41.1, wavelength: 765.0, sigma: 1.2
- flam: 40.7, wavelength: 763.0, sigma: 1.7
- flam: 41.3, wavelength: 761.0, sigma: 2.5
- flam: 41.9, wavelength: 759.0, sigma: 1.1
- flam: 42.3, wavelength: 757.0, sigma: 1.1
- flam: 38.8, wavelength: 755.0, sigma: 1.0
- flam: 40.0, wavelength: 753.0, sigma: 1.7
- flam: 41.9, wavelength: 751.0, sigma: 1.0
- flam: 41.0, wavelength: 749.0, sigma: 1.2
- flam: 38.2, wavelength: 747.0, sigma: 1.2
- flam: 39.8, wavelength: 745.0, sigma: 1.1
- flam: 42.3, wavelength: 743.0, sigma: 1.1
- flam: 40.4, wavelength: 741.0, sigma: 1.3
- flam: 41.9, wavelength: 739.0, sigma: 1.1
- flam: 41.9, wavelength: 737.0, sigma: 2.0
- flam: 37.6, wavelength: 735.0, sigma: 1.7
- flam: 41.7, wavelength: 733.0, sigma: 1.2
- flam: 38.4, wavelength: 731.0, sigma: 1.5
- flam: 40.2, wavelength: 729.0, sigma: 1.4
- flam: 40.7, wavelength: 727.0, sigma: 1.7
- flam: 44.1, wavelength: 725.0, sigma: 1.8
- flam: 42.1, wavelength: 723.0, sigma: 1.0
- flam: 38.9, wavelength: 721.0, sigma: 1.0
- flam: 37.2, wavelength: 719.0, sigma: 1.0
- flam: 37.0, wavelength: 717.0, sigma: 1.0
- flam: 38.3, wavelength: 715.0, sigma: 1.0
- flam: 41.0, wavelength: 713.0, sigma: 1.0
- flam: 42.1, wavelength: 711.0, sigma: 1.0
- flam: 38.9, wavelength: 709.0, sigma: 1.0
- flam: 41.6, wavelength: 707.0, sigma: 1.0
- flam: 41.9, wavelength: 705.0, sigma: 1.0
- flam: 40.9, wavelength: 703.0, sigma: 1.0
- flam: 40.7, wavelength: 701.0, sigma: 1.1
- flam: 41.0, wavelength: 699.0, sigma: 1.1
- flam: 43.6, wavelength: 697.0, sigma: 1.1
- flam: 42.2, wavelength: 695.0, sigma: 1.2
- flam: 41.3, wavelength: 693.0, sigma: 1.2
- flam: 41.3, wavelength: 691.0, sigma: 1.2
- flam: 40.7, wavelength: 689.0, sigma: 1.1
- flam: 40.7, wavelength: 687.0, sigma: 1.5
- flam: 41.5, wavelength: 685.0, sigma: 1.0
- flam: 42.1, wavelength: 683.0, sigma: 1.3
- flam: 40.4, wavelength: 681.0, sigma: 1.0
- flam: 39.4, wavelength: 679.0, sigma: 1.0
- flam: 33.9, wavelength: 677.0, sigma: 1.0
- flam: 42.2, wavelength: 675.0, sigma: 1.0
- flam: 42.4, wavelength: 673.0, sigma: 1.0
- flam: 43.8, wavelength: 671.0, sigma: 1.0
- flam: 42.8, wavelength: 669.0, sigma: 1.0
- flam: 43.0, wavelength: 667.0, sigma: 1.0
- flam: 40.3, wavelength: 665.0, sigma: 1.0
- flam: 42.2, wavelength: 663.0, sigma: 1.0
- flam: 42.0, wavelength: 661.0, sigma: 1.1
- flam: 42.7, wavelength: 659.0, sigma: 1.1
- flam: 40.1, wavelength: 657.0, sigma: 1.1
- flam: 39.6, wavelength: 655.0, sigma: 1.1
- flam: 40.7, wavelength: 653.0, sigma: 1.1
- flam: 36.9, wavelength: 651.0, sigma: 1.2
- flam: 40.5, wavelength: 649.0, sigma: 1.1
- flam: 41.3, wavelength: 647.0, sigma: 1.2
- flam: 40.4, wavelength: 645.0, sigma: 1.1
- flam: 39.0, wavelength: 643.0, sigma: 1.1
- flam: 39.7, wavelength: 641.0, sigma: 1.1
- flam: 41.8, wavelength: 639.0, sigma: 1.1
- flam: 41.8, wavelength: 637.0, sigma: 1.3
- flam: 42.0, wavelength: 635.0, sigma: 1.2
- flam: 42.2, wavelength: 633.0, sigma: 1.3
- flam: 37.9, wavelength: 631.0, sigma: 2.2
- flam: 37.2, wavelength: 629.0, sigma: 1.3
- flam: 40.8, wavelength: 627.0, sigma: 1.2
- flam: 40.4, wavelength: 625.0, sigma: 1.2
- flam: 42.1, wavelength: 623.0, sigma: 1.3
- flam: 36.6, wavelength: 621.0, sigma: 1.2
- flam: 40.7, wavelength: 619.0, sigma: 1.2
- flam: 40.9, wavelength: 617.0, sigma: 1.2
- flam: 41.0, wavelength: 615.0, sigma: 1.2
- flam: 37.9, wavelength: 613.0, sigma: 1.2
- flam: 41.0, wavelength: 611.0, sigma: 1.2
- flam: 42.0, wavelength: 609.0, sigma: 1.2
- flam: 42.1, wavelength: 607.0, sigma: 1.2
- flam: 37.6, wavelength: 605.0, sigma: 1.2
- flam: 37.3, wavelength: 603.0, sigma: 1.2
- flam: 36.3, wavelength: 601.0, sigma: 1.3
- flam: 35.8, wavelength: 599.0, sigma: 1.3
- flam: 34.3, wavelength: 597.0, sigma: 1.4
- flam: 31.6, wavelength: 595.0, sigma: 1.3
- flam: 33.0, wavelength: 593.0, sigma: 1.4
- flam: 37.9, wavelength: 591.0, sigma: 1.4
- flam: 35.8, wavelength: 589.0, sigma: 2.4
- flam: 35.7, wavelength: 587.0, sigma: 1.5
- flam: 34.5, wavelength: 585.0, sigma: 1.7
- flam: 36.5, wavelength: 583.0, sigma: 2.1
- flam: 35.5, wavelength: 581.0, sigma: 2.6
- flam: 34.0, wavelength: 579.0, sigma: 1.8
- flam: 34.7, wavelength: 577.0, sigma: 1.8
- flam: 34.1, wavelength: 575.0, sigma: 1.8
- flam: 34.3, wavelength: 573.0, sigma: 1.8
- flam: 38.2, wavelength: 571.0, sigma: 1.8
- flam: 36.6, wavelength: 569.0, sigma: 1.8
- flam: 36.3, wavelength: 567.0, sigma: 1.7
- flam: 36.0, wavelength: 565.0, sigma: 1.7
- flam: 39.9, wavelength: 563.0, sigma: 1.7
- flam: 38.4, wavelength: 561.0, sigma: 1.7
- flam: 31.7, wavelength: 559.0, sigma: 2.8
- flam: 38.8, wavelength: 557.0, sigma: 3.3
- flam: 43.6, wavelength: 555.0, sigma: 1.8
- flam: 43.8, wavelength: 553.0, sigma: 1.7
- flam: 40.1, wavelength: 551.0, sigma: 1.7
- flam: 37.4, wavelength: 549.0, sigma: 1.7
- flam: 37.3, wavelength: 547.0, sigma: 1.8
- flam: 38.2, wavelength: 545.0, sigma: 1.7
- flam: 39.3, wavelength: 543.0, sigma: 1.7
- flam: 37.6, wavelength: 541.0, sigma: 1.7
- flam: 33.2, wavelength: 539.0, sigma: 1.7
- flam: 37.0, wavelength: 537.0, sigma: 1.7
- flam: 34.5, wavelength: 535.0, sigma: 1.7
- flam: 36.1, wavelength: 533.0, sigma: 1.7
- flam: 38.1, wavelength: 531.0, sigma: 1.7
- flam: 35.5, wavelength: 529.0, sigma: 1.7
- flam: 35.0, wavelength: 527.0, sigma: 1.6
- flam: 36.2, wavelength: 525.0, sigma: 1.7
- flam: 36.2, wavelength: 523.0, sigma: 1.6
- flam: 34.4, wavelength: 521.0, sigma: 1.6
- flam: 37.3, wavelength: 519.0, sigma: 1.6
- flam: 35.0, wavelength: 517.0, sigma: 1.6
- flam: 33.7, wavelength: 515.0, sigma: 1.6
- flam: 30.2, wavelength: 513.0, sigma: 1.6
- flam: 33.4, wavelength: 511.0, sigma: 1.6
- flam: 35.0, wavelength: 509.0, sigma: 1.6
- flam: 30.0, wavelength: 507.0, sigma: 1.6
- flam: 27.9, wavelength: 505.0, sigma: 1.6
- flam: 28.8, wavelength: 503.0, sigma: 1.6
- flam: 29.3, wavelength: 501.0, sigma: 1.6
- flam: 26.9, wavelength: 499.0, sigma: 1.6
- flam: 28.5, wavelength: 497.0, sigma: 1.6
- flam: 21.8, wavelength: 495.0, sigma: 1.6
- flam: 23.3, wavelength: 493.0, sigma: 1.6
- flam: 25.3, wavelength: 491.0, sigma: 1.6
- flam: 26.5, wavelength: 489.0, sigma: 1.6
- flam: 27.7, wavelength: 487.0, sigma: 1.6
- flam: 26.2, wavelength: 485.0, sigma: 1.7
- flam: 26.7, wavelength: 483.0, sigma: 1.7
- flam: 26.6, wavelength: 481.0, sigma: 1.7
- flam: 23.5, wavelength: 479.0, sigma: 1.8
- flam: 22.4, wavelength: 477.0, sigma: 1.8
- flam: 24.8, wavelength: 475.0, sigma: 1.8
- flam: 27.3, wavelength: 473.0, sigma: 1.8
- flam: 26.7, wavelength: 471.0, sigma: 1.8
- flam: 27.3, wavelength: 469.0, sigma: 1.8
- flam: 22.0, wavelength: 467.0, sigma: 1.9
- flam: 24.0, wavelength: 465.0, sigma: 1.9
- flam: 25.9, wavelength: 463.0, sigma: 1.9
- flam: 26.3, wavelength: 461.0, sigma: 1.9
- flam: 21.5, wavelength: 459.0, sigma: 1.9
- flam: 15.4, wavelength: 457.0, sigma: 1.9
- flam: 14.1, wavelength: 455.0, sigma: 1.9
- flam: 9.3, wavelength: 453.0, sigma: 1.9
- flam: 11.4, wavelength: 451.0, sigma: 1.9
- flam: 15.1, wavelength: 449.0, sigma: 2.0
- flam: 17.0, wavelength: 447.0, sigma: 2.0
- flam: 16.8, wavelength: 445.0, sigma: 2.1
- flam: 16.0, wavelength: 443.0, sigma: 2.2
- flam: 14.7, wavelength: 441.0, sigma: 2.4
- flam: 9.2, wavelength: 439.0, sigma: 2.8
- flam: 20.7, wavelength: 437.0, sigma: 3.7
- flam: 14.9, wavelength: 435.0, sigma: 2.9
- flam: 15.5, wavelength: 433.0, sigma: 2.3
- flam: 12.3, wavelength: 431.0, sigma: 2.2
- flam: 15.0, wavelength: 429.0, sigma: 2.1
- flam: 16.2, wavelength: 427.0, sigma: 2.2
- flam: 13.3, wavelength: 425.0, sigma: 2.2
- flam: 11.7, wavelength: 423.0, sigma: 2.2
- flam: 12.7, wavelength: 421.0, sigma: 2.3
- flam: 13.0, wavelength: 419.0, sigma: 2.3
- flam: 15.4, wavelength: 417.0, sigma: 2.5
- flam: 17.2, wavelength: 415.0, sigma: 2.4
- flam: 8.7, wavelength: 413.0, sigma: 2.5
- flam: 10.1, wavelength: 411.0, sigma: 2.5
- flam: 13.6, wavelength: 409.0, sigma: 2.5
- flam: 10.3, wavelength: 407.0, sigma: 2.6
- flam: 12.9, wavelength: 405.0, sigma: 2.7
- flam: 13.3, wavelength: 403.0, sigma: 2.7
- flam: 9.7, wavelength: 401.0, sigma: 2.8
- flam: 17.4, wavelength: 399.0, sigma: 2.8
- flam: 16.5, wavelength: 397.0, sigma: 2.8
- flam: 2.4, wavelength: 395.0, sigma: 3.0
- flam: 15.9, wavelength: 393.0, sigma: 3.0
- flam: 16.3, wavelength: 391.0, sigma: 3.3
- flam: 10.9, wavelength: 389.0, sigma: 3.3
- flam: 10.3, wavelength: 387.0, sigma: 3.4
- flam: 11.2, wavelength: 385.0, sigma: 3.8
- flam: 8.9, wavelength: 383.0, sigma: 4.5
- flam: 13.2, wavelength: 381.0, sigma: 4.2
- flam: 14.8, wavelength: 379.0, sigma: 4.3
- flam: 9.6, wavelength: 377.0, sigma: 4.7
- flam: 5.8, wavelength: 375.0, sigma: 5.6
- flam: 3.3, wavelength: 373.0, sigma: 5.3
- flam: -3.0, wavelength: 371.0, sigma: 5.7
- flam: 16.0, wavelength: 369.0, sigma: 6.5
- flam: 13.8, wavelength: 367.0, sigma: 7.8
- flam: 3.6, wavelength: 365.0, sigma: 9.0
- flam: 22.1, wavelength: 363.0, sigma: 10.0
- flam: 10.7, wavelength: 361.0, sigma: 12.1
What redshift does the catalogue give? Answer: 0.15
